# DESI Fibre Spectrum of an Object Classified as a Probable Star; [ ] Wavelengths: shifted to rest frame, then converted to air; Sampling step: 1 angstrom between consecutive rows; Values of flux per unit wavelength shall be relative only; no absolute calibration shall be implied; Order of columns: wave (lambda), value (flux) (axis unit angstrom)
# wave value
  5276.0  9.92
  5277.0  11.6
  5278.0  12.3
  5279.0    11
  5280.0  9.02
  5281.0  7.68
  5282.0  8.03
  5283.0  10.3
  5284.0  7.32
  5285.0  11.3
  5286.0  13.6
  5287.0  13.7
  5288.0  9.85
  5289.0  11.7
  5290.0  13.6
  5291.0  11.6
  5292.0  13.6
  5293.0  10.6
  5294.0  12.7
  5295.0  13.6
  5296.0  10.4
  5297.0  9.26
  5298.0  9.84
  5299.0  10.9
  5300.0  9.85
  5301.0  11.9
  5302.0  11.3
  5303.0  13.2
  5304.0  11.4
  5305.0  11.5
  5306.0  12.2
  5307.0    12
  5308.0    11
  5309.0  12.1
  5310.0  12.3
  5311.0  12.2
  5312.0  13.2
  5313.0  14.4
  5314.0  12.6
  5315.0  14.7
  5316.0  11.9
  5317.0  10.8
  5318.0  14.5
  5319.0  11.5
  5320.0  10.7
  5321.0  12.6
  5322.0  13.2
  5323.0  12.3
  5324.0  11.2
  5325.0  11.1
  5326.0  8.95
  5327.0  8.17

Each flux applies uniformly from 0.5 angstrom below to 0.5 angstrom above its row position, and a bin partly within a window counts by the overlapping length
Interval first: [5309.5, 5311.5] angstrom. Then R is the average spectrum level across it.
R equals 12.2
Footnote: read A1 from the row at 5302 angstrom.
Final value 11.3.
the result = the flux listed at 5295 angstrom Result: 13.6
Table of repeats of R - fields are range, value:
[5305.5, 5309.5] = 11.8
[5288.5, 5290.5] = 12.6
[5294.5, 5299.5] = 10.8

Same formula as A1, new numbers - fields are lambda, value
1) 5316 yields 11.9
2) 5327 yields 8.17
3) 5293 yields 10.6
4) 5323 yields 12.3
